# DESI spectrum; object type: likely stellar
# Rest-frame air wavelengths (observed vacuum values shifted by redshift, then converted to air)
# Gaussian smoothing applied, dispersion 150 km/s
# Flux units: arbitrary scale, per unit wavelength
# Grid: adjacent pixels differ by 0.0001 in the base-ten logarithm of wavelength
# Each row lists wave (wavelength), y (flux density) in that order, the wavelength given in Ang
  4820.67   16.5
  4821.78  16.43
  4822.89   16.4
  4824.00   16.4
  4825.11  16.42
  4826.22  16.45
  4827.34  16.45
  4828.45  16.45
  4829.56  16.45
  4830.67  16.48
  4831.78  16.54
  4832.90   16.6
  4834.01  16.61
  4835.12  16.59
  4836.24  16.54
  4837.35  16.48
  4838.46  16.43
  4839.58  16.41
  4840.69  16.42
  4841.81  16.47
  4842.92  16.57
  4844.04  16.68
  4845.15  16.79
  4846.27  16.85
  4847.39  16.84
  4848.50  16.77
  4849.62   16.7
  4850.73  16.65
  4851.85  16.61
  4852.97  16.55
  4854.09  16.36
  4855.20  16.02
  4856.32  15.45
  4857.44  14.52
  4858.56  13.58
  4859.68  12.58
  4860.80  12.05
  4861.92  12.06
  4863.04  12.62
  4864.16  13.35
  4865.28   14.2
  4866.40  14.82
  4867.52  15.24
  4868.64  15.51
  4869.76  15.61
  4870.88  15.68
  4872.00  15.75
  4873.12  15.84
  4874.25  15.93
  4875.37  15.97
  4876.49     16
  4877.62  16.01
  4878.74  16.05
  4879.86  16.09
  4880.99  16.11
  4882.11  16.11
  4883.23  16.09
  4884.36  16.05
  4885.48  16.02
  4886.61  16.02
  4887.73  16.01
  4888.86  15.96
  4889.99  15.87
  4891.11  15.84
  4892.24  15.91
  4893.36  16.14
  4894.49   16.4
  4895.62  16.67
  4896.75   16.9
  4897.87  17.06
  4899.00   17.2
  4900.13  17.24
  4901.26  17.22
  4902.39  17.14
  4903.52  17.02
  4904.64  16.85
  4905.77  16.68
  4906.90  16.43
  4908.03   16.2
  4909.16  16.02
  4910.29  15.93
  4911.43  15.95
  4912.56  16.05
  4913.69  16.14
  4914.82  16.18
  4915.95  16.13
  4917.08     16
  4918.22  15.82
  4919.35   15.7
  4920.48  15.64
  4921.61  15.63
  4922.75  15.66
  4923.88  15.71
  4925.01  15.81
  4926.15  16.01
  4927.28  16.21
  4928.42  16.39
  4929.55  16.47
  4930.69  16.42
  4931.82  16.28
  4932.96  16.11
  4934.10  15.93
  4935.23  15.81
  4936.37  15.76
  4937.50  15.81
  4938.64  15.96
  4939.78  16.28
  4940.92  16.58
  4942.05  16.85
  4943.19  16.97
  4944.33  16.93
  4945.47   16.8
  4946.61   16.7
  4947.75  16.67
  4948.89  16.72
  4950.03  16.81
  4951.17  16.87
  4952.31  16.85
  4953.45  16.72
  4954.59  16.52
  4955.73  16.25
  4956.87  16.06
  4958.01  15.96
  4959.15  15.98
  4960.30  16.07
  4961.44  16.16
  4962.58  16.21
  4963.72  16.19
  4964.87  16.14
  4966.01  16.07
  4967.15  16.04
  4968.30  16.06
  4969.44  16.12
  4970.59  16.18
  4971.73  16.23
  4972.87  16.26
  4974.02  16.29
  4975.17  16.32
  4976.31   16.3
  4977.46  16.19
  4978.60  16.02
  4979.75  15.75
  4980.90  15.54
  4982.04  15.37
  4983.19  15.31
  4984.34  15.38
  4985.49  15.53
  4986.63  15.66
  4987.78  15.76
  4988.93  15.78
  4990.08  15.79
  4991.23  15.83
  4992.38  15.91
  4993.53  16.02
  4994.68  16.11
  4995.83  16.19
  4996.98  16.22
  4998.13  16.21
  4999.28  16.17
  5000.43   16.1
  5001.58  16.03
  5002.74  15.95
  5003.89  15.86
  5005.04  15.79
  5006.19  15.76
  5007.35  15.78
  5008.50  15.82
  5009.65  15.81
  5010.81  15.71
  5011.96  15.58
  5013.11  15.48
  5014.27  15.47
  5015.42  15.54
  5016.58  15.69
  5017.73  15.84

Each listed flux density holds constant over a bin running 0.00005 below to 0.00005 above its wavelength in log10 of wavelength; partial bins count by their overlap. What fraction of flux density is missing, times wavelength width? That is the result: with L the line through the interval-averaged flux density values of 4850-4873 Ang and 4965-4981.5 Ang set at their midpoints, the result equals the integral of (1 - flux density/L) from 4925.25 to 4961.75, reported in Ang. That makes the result -1.4 Ang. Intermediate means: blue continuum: 14.8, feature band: 16.4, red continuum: 16.1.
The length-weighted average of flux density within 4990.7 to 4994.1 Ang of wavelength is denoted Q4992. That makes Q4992 15.9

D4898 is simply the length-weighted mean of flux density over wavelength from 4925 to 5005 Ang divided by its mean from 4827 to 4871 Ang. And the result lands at 1.03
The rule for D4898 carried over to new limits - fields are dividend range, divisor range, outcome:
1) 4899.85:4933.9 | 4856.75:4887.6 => 1.08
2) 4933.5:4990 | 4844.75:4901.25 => 1.03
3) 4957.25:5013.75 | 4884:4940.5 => 0.98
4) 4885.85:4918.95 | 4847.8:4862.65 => 1.09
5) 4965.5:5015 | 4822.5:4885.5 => 1.01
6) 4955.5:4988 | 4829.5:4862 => 1.00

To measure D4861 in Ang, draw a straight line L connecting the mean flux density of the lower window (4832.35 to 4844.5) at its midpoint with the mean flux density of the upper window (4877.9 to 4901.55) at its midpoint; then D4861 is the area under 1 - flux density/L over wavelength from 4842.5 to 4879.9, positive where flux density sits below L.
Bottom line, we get 2.3 Ang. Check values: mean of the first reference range 16.5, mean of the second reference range 16.3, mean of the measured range 15.4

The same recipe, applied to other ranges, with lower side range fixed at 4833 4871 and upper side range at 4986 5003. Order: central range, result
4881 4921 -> -1.52 Ang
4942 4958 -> -0.82 Ang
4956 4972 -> -0.22 Ang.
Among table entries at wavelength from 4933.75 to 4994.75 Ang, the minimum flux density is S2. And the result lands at 15.31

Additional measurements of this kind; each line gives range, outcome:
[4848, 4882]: 12.05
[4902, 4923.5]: 15.63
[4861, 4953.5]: 12.06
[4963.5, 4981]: 15.54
